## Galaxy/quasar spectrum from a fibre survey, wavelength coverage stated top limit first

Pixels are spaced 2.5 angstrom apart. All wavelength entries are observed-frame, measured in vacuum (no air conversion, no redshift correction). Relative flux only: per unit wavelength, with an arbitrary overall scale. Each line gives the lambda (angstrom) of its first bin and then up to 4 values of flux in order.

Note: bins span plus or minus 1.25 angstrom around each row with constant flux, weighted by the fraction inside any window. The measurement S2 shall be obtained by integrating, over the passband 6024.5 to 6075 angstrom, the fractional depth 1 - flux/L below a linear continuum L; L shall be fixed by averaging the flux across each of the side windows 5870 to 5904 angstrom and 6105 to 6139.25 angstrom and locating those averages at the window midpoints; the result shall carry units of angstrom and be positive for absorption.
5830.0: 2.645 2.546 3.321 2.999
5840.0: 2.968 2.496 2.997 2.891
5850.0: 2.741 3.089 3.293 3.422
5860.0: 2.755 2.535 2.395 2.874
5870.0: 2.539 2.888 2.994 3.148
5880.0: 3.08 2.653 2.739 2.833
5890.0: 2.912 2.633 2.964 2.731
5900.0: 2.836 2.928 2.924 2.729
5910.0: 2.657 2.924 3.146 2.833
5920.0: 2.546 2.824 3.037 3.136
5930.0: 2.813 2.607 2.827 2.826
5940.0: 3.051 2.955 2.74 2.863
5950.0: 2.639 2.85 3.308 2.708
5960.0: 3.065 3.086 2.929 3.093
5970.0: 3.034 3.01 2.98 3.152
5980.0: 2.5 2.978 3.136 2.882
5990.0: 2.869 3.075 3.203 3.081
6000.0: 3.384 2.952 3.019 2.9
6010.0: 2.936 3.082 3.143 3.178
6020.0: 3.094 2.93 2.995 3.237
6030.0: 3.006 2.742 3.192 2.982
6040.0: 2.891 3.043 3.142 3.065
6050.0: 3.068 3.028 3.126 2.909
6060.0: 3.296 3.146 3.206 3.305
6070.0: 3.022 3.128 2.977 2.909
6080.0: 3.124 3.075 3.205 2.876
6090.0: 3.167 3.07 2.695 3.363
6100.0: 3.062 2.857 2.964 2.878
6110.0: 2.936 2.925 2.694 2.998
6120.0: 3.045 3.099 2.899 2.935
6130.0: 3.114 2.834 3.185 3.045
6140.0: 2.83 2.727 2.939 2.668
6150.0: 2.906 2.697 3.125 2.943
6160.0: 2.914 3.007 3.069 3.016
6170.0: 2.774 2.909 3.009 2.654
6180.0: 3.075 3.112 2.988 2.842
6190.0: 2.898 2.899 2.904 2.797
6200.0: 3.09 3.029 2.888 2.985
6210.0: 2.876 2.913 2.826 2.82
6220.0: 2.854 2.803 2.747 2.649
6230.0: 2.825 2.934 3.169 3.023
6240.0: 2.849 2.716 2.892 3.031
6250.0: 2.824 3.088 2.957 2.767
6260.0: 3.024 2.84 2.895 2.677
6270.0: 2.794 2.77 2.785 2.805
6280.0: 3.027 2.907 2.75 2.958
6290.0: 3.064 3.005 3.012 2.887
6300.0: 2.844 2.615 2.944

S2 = -2.4 angstrom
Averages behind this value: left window 2.86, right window 2.97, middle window 3.08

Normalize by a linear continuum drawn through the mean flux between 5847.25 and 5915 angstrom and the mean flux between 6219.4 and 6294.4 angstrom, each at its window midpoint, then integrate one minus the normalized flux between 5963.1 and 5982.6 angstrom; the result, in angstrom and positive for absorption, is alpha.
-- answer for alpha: -0.7 angstrom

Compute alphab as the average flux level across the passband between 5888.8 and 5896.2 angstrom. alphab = 2.83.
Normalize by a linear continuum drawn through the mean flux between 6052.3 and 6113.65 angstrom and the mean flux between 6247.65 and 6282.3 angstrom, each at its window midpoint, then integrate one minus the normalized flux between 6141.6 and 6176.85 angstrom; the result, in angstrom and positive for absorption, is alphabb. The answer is 0.8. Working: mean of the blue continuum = 3.05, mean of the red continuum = 2.87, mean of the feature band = 2.9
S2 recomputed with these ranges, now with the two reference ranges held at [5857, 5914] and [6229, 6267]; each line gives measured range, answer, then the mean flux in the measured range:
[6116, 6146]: -0.8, 2.97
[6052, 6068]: -1.5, 3.14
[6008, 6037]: -1.9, 3.04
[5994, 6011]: -1.3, 3.07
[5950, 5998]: -2.3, 2.99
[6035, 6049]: -0.9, 3.04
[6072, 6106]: -1.8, 3.03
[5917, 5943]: -0.2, 2.86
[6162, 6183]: -0.4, 2.95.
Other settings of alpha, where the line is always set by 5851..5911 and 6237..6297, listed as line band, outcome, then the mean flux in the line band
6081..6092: -0.8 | 3.08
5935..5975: -1.1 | 2.94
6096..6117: -0.6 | 2.96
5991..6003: -1.2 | 3.15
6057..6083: -2.1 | 3.11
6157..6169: -0.4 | 2.99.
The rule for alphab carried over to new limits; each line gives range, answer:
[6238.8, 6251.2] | 2.86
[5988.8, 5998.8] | 3.06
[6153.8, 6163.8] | 3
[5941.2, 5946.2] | 2.85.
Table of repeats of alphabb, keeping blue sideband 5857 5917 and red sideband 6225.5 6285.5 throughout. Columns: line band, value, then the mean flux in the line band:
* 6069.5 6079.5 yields -0.6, 3.02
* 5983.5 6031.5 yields -3.5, 3.06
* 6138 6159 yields 0.0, 2.86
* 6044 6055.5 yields -0.9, 3.08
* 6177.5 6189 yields -0.4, 2.96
